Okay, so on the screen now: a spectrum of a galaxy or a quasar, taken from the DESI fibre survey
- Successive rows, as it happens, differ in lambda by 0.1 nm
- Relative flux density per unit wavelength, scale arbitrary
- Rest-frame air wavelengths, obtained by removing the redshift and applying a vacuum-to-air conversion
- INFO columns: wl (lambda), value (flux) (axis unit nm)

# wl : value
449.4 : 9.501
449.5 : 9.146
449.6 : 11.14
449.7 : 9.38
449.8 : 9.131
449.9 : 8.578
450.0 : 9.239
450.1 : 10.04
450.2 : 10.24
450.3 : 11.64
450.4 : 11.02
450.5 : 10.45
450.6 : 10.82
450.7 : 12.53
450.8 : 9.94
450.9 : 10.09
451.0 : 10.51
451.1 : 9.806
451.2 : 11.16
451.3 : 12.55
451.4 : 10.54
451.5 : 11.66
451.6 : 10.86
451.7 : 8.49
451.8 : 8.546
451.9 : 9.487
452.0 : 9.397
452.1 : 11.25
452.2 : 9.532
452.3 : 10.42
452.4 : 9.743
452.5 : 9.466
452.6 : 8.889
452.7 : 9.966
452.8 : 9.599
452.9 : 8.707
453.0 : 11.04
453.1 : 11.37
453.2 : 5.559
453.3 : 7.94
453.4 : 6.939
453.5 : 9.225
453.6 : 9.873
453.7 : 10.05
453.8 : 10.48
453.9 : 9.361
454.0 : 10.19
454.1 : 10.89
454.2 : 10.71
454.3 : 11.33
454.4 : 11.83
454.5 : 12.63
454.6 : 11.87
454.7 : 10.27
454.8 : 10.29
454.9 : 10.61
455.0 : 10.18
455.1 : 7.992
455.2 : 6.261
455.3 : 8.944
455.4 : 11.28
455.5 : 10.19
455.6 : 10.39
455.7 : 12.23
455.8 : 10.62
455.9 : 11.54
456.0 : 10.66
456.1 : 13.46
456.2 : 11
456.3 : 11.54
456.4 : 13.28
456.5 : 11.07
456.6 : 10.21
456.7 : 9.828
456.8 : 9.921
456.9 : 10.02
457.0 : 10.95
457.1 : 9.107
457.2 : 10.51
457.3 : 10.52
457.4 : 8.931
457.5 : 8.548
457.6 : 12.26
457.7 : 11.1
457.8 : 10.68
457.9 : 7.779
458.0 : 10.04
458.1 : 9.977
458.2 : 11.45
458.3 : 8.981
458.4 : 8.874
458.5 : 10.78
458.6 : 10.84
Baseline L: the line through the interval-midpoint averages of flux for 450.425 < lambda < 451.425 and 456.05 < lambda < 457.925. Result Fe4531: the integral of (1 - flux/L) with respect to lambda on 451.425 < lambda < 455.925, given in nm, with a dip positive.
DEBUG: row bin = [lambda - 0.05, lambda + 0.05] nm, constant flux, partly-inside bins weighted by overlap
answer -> 0.33 nm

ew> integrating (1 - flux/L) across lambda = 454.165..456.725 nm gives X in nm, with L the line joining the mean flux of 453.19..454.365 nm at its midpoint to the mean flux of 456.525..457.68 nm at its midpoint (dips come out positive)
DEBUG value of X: -0.249 nm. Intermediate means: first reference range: 9.54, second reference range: 10.1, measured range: 10.8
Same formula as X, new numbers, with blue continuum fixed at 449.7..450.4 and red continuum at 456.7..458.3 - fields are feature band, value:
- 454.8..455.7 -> 0.030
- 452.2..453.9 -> 0.105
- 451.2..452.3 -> -0.041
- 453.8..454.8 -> -0.096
